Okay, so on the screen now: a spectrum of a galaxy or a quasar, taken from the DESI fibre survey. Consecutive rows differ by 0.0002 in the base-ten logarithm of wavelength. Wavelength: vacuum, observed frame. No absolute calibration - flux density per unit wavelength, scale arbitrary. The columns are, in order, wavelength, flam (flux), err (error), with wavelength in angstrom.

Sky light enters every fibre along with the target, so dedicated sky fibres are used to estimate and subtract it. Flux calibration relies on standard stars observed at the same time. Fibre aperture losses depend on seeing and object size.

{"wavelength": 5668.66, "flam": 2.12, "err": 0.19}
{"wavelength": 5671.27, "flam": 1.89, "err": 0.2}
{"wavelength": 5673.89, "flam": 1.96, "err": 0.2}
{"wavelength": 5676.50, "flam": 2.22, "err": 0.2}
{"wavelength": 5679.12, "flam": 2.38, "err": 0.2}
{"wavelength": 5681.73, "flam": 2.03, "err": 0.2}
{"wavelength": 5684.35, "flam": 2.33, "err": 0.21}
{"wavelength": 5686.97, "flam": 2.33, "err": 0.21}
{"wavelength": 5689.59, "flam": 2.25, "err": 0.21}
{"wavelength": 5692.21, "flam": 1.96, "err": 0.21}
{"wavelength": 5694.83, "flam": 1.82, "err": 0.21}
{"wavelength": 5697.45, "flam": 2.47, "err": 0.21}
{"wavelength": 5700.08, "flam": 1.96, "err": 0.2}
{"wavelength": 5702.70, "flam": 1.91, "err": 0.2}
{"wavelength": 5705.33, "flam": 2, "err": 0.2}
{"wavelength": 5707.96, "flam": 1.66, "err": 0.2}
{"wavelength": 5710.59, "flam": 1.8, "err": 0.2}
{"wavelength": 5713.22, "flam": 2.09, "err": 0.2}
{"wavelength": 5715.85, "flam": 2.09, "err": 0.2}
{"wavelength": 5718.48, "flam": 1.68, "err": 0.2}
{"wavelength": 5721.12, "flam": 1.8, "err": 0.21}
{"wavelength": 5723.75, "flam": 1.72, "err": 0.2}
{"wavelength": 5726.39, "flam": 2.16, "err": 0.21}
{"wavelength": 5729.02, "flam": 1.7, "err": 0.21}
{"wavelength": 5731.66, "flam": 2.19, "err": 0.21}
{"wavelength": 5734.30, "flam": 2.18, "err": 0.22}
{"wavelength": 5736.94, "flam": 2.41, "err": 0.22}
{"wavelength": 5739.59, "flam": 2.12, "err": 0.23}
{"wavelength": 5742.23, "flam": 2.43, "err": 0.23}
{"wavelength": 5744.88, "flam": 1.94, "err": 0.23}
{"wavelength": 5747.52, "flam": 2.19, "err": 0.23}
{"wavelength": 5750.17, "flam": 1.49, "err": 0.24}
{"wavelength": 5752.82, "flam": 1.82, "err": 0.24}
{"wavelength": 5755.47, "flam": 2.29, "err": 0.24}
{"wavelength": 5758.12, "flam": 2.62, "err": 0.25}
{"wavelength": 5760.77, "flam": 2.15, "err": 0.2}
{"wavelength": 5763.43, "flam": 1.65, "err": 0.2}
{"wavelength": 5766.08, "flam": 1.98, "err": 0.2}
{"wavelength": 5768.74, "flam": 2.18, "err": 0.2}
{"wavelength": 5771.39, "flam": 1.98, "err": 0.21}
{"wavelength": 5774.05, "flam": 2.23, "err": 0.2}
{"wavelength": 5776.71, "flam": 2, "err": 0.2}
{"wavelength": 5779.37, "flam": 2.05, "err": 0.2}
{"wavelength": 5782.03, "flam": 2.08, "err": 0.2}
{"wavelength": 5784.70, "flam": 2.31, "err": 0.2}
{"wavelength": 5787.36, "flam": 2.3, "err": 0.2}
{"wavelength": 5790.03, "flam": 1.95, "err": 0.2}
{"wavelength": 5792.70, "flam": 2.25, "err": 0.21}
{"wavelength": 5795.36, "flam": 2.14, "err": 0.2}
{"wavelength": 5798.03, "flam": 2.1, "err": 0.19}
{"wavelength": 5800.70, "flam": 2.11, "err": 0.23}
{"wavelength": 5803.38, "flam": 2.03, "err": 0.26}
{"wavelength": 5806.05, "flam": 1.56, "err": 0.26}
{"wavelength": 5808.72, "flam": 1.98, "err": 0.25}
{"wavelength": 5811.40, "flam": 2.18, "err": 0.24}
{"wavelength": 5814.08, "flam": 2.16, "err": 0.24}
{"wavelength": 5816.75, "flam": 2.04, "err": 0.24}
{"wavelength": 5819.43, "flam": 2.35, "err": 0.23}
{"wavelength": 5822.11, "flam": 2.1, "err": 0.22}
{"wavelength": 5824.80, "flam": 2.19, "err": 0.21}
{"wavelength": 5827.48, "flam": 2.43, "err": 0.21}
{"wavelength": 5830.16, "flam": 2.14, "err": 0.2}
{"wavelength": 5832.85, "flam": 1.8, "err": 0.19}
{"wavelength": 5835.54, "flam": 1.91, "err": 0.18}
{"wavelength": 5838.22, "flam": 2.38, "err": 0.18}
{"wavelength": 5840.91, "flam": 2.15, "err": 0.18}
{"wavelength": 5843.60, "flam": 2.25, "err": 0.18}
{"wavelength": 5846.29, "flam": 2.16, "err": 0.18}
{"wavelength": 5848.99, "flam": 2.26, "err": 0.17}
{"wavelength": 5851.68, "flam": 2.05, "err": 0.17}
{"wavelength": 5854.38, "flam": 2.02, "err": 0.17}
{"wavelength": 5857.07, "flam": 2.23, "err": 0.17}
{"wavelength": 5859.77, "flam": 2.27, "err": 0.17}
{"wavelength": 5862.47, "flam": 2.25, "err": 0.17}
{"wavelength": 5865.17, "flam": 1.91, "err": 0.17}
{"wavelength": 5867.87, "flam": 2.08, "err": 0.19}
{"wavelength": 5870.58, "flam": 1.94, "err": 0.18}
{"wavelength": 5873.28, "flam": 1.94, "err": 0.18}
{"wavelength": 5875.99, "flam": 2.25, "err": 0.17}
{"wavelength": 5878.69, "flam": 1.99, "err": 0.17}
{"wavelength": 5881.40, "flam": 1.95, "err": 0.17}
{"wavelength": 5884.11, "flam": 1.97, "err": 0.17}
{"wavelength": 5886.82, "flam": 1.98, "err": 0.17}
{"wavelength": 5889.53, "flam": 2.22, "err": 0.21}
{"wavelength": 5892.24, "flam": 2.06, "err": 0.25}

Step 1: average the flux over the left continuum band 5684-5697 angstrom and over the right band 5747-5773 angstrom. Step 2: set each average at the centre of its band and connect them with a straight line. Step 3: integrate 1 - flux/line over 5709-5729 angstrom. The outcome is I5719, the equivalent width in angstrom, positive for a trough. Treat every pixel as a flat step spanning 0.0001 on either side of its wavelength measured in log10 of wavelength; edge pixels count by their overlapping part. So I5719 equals 2.0 angstrom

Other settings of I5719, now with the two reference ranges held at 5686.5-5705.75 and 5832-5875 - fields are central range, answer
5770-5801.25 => -0.5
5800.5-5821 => 0.5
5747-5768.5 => 0.7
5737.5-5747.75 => -0.5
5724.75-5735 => 0.2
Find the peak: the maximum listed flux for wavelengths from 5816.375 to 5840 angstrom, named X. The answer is 2.43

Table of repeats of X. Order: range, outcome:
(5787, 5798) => 2.3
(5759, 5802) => 2.31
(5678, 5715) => 2.47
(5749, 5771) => 2.62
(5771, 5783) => 2.23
